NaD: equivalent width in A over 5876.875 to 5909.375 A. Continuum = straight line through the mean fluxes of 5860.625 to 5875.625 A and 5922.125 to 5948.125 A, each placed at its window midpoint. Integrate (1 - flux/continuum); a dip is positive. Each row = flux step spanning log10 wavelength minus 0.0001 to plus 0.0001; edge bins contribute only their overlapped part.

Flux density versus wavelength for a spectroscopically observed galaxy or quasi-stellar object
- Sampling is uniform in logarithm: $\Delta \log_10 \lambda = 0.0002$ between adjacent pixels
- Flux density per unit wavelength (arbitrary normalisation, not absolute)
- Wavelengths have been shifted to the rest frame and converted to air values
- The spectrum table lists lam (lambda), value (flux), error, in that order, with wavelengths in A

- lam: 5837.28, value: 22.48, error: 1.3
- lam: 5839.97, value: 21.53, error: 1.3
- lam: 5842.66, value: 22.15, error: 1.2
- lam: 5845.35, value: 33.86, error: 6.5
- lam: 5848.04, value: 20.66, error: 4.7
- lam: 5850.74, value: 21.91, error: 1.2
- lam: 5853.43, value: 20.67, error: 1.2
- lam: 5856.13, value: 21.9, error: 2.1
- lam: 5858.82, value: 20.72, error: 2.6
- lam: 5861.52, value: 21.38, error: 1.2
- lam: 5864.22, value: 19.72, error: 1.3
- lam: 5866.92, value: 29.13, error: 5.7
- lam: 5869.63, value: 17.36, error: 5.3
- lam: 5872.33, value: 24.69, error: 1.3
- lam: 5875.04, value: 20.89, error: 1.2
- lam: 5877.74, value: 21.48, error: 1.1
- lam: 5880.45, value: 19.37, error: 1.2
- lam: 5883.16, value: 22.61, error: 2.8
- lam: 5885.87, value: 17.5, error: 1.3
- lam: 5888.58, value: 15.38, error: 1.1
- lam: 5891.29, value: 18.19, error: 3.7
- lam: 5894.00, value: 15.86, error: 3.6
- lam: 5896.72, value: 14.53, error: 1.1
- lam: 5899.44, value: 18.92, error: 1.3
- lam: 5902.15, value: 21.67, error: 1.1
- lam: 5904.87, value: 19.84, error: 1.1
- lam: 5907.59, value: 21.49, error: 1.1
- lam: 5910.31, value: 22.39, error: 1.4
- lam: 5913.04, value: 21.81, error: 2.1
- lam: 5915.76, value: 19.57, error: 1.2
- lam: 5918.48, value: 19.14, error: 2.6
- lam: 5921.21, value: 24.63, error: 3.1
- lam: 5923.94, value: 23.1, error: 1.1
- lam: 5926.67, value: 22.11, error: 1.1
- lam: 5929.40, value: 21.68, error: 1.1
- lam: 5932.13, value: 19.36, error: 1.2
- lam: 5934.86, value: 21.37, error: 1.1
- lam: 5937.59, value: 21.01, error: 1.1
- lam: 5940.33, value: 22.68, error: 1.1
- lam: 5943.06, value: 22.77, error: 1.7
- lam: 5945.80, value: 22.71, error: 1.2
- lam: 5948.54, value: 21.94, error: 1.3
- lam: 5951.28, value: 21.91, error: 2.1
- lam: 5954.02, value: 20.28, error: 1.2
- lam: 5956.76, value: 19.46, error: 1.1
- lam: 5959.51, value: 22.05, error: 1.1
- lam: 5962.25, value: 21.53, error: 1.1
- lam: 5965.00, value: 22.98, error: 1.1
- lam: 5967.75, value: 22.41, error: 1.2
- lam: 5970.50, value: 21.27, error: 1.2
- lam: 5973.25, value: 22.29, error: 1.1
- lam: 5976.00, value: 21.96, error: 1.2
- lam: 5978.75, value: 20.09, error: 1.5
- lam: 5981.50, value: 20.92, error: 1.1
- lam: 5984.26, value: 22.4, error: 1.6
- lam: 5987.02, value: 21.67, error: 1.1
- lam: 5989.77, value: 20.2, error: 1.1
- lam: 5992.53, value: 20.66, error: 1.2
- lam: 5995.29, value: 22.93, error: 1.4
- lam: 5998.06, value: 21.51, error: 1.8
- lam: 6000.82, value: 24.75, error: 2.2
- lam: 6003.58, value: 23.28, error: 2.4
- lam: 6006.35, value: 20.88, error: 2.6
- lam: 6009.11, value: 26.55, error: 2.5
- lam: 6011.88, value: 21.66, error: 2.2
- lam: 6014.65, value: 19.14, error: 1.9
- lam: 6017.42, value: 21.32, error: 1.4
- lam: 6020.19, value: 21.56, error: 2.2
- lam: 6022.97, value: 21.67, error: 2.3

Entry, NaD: 4.7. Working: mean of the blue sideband 22.3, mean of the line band 18.9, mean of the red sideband 21.9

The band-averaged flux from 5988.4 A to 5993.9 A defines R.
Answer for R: 20.4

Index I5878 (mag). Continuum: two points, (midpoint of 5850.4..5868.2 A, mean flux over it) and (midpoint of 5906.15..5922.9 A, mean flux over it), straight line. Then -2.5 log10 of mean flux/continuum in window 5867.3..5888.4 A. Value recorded 0.07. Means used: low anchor 22.2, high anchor 21.5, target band 20.7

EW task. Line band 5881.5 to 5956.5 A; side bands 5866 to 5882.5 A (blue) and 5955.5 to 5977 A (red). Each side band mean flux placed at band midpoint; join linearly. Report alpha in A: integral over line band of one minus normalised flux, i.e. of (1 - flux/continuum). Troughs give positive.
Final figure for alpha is 4.61 A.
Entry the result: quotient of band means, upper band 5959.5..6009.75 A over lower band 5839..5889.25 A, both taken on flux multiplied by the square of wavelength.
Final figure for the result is 1.1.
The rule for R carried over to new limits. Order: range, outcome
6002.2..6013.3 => 23.1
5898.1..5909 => 20.5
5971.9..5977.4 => 22.1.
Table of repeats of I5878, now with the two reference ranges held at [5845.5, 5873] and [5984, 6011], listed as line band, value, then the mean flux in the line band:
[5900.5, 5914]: 0.05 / 21.4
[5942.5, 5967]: 0.03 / 21.7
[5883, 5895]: 0.26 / 17.5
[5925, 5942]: 0.05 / 21.4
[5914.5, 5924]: 0.05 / 21.4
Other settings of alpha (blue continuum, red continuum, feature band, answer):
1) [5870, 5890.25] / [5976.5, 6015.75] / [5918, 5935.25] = -0.8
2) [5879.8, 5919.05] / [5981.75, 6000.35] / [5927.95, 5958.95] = -1.5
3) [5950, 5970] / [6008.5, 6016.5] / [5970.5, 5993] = 0.4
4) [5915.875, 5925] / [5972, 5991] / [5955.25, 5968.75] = -0.1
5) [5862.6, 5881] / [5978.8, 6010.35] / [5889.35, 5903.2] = 2.7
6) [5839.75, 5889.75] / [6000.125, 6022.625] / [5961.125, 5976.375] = 0.0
